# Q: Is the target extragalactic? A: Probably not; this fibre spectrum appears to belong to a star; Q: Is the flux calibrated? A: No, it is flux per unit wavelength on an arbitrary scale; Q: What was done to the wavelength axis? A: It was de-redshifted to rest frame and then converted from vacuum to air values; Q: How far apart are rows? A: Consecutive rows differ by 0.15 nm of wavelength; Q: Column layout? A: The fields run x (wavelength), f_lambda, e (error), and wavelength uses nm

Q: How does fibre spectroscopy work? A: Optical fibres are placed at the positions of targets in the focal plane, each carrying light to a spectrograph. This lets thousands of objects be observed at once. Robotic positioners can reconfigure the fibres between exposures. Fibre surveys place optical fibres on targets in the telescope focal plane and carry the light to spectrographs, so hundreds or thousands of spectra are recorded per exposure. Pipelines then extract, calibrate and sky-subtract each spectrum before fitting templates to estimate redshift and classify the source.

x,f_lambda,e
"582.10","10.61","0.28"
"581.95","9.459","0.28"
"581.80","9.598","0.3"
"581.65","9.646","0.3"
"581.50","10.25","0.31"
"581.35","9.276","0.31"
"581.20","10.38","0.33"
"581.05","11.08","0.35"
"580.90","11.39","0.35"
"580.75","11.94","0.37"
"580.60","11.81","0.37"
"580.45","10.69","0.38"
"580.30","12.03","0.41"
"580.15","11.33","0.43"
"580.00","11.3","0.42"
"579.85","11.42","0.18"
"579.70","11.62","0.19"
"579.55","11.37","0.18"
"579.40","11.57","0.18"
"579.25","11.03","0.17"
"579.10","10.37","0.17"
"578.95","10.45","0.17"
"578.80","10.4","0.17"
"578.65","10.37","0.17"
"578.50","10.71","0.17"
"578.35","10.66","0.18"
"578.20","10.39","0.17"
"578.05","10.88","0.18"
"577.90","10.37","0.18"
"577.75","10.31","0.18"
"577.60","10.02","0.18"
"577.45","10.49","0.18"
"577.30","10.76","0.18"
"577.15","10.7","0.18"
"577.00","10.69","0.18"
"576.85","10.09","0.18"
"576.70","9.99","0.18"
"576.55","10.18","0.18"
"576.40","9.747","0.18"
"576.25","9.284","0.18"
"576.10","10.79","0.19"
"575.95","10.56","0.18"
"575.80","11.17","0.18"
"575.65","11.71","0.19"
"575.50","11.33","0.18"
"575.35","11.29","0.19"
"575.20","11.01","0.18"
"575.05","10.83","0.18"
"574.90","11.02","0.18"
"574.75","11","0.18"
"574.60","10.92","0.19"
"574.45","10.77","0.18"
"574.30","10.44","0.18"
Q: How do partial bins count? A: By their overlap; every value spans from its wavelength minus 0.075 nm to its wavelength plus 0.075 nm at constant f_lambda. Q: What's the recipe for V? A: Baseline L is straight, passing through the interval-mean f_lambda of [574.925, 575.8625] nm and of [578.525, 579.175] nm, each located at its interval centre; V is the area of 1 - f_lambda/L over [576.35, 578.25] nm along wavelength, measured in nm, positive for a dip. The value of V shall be 0.07 nm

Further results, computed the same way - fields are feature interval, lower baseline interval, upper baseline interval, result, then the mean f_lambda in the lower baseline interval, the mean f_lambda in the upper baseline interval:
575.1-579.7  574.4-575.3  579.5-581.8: 0.13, 10.9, 11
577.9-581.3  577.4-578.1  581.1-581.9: -0.30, 10.4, 9.86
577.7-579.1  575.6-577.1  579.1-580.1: 0.06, 10.4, 11.3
